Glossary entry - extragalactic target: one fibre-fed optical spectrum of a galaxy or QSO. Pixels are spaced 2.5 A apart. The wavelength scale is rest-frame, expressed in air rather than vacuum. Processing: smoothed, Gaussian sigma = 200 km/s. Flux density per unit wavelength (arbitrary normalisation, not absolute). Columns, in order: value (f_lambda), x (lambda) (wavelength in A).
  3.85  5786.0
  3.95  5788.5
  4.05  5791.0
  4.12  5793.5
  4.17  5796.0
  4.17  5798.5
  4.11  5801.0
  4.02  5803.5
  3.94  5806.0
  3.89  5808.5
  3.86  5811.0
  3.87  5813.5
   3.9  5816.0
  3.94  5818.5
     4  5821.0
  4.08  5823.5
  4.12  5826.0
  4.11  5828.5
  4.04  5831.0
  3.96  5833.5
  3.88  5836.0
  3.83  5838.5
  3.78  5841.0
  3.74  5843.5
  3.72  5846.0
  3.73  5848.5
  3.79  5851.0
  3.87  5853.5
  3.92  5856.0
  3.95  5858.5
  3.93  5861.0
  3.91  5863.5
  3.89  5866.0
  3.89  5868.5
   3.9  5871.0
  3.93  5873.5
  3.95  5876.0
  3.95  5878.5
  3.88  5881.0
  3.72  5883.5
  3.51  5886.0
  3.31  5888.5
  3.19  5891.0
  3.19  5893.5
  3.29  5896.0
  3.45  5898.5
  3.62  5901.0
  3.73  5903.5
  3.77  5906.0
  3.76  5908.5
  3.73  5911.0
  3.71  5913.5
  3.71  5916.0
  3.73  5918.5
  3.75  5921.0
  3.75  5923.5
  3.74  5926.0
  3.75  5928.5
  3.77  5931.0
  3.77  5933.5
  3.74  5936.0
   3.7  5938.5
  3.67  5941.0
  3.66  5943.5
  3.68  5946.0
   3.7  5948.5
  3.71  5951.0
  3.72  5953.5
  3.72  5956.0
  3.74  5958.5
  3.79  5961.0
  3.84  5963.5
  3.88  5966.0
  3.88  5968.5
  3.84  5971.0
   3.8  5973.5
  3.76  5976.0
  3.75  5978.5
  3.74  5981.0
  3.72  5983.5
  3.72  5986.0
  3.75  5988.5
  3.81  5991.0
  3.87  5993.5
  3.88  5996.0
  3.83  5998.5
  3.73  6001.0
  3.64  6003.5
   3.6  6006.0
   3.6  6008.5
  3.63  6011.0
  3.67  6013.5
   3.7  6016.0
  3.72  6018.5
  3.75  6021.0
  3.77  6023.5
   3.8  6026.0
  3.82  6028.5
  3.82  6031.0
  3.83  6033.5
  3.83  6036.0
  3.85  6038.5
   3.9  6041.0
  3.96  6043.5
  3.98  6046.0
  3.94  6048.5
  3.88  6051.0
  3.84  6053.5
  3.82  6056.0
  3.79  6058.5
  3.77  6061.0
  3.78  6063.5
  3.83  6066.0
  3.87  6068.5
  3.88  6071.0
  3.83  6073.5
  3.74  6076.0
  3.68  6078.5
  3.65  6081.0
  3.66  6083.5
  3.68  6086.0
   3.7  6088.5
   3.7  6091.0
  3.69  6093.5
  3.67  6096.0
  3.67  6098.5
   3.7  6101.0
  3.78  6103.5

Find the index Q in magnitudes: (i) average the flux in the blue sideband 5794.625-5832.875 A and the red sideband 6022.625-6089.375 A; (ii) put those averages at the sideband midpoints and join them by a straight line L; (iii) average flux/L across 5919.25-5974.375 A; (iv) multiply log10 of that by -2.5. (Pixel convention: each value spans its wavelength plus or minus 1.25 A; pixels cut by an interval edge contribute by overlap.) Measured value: 0.04 mag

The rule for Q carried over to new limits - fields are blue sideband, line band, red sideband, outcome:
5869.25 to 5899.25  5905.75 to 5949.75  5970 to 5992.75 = -0.01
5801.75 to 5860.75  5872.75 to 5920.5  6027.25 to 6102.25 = 0.07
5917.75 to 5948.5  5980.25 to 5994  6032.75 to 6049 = 0.01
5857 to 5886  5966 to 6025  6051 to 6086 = 0.02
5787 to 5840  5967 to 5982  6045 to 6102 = 0.02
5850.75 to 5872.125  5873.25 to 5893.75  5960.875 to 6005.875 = 0.07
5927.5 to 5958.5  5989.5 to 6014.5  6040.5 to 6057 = 0.03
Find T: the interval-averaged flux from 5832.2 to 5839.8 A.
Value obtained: 3.89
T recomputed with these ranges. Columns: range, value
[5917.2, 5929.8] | 3.74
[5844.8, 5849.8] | 3.73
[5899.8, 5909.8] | 3.72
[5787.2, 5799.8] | 4.09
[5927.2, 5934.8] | 3.76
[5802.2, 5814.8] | 3.92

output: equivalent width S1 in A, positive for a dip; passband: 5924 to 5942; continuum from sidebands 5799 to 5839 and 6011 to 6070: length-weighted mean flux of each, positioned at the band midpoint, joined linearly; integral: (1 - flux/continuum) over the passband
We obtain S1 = 0.7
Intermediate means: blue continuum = 3.98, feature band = 3.74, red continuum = 3.82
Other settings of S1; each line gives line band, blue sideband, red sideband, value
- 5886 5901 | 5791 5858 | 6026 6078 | 2.2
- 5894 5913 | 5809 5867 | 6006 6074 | 1.3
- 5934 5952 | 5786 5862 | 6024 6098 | 0.8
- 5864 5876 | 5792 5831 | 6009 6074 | 0.2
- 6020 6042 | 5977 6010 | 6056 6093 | -0.4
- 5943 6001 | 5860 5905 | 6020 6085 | -0.3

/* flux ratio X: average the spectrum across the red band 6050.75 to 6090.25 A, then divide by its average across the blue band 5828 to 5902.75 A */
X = 1.00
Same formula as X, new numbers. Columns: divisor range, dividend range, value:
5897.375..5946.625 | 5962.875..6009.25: 1.02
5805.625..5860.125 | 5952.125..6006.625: 0.97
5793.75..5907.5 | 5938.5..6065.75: 0.99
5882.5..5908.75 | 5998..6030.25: 1.06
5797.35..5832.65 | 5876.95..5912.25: 0.89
